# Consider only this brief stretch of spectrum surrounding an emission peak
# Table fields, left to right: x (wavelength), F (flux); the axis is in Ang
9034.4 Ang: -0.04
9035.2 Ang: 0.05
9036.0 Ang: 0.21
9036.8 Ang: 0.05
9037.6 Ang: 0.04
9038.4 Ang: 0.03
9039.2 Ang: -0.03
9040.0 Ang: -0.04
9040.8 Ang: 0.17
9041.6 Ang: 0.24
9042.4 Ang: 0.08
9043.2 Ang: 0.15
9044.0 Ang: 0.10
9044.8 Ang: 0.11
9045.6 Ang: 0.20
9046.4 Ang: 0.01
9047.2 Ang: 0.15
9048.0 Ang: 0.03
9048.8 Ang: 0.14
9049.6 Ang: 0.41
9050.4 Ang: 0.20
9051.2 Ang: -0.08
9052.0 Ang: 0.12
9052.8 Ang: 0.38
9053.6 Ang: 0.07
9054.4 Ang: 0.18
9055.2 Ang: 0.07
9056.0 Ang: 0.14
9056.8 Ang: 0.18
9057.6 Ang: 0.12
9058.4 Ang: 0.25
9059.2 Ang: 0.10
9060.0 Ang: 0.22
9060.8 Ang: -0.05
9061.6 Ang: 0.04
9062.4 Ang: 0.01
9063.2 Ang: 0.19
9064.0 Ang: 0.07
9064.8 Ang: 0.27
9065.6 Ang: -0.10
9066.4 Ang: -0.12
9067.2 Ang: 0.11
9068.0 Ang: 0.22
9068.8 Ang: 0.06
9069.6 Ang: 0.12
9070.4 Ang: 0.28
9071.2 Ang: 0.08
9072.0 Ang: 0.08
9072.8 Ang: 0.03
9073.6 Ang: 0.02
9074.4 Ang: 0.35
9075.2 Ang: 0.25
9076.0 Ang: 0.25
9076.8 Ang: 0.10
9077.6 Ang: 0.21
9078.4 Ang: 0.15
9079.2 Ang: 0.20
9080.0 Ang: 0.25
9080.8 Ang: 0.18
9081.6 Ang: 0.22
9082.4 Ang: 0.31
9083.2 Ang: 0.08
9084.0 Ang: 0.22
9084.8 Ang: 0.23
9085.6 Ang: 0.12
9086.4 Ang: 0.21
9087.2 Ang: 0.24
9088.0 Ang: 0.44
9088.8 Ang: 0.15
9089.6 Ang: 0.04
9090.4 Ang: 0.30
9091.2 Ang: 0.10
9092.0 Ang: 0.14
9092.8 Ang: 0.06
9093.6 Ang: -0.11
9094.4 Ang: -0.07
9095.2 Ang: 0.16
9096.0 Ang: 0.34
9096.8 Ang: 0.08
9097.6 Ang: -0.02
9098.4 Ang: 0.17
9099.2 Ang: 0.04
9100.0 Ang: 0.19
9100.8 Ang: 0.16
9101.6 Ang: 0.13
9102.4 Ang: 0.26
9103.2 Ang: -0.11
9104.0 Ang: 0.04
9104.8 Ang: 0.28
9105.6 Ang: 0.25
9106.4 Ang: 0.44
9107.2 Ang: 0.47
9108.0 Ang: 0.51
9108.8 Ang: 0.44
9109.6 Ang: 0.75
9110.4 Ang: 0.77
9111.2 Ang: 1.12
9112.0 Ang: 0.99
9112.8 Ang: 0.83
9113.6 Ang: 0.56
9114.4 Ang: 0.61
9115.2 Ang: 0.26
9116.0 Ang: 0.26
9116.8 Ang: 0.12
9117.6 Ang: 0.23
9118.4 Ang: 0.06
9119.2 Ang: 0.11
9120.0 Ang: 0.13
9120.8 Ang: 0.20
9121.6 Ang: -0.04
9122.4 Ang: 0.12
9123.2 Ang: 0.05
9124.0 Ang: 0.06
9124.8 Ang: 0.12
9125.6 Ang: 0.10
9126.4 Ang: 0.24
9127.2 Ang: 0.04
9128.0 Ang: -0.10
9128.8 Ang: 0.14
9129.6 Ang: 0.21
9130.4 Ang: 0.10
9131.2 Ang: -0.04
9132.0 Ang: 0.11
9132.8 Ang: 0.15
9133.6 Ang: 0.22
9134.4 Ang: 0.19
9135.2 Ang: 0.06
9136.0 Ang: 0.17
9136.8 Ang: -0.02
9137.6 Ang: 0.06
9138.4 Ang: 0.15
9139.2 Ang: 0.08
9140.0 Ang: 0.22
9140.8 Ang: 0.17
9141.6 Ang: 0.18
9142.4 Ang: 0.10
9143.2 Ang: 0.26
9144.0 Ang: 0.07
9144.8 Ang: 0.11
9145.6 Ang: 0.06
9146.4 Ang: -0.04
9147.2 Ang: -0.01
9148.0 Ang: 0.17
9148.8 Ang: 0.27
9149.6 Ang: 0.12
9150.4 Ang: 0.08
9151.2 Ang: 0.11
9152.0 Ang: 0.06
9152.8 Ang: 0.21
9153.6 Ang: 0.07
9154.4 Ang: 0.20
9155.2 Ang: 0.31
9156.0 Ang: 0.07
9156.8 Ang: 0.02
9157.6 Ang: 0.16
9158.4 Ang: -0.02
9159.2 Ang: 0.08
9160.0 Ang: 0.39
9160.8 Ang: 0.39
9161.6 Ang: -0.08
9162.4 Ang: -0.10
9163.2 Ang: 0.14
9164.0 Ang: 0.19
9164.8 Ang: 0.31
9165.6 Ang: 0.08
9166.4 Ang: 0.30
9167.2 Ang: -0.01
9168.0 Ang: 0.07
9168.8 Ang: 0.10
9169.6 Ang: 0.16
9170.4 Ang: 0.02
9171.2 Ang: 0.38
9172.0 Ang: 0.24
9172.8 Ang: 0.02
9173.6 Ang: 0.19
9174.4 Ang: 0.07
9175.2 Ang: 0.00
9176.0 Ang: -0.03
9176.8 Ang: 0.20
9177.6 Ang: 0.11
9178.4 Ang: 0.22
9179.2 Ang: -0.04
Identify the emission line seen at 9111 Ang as Hgamma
